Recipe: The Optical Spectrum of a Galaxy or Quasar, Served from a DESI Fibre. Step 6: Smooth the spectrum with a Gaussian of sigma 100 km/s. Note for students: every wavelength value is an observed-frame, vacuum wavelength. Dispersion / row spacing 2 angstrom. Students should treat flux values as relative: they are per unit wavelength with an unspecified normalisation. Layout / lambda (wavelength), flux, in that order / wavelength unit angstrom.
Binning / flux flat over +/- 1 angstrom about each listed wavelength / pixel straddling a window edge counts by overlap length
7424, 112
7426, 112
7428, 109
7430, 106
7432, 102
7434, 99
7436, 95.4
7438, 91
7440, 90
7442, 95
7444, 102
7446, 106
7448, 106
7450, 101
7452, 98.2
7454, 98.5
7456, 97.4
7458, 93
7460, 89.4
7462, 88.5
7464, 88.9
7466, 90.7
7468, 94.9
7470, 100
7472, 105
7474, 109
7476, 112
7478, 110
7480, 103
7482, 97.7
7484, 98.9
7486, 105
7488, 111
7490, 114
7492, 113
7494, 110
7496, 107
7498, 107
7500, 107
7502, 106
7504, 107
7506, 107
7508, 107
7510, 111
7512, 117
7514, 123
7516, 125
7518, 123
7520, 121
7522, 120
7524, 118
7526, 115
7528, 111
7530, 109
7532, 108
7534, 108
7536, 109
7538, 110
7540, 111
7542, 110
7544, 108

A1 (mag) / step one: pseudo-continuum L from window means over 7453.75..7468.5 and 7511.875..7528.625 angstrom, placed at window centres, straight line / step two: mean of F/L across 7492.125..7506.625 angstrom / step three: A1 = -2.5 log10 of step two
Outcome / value 0.02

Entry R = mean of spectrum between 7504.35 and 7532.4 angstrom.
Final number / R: 115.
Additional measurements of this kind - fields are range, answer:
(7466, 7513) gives 107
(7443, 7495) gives 102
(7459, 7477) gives 97.6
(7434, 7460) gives 97.5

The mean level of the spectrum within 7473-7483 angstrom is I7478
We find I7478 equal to 106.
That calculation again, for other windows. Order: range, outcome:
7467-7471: 97.5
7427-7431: 108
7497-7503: 107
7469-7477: 106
